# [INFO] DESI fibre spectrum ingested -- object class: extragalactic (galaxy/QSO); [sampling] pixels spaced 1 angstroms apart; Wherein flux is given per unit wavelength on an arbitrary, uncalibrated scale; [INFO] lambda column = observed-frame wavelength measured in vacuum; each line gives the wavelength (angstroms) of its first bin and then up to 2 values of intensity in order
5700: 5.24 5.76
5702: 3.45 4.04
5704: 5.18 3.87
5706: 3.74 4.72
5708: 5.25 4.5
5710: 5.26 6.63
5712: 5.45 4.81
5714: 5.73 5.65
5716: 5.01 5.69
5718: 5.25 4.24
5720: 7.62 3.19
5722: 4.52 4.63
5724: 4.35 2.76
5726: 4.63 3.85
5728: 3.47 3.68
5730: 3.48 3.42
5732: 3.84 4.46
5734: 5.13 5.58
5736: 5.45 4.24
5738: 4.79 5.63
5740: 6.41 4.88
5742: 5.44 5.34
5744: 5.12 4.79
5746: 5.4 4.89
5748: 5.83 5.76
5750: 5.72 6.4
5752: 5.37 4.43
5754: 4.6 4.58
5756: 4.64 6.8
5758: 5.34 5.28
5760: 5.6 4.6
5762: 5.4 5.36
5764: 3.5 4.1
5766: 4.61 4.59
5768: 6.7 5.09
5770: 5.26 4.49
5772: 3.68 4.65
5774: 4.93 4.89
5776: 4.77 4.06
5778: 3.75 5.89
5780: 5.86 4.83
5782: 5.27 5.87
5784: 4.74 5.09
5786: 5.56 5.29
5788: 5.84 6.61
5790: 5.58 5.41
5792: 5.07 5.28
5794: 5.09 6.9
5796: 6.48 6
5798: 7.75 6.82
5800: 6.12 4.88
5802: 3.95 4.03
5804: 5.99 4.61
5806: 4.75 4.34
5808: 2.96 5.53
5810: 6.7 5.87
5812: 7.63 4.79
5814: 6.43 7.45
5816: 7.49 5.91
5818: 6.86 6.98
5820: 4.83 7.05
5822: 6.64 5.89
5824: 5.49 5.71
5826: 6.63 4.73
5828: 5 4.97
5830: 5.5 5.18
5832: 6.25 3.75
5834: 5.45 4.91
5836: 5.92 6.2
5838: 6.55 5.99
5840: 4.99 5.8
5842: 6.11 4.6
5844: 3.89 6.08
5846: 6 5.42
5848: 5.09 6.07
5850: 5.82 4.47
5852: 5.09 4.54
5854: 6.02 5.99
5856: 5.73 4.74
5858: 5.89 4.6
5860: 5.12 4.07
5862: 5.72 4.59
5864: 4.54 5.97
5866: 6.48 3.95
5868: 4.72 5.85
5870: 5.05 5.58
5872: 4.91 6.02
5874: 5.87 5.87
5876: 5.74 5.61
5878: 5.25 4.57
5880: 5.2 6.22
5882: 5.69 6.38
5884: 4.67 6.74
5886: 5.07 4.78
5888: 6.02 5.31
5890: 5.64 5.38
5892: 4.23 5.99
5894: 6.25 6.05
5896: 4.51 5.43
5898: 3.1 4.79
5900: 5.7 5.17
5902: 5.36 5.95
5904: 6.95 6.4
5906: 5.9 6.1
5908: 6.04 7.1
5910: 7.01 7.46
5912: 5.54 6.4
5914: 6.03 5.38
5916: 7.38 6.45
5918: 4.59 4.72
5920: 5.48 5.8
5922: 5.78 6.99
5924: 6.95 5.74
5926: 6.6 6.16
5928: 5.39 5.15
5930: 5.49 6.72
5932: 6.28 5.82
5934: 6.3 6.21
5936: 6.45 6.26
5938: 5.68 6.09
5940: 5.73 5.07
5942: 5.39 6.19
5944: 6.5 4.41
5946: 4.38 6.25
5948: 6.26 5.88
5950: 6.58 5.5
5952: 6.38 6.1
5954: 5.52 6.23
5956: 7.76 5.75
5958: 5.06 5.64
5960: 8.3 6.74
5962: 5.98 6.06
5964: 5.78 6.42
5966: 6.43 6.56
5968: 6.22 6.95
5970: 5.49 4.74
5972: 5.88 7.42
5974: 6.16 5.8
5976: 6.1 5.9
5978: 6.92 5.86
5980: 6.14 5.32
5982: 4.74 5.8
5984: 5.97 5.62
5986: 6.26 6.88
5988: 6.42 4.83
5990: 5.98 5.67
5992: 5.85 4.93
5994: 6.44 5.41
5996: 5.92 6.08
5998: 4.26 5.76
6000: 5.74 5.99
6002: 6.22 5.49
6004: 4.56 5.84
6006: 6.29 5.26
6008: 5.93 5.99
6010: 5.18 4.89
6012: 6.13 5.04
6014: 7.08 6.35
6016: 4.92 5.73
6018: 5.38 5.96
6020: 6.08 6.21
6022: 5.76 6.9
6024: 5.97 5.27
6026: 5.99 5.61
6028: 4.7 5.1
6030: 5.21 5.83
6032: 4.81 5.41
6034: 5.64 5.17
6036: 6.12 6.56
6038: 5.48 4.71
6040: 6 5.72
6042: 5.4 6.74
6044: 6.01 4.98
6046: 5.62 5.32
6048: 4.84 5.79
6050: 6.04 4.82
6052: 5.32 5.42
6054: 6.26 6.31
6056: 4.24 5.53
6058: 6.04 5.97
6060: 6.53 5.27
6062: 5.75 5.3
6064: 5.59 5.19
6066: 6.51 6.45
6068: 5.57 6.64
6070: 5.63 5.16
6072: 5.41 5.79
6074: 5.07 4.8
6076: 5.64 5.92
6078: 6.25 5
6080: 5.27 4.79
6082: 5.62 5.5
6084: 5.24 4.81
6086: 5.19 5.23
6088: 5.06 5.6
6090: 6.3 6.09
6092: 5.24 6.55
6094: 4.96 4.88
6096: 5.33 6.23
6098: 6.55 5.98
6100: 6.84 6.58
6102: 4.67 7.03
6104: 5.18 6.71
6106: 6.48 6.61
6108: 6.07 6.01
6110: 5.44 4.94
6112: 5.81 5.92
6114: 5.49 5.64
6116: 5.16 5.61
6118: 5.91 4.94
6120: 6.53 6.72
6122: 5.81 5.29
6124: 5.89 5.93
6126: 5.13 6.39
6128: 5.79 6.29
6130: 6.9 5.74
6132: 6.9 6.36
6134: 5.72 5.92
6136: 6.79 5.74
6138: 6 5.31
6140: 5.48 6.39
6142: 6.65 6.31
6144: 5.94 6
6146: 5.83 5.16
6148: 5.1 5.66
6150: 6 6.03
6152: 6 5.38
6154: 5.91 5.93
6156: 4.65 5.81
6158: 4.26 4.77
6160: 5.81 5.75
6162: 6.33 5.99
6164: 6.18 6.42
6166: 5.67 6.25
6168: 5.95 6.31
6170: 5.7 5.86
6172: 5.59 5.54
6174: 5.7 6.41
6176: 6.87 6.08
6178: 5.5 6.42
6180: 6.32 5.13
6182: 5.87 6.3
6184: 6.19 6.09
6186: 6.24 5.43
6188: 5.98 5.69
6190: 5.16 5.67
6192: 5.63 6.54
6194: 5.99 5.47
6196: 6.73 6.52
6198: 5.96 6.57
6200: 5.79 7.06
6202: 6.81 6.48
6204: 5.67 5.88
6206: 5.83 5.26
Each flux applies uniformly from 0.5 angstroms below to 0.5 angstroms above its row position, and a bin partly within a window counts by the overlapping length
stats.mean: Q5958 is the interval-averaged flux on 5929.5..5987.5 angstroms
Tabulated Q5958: 6.04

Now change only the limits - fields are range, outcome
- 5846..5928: 5.6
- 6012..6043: 5.7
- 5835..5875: 5.39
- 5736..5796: 5.2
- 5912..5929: 5.95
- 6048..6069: 5.7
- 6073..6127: 5.69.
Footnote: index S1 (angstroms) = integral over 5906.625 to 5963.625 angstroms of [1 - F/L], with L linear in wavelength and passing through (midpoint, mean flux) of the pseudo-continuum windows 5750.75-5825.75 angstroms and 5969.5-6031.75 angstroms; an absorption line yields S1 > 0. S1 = -4.0 angstroms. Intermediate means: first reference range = 5.44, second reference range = 5.76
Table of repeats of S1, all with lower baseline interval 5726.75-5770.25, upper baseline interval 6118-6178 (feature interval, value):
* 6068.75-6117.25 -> 0.8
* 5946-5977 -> -4.0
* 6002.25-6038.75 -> -0.4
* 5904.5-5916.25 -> -2.3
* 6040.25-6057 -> 0.3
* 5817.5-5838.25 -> -2.3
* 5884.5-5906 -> -0.7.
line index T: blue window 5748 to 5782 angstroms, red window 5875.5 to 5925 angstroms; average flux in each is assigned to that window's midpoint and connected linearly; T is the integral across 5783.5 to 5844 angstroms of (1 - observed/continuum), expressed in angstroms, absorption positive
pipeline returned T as -4.4 angstroms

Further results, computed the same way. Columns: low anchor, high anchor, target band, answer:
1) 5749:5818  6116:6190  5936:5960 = -1.4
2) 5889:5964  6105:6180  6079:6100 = 1.3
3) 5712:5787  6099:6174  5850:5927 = -4.6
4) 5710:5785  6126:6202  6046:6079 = 0.4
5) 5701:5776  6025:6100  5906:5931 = -3.8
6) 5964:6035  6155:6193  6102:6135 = -0.6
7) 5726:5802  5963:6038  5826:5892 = 0.2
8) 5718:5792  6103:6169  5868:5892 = -1.1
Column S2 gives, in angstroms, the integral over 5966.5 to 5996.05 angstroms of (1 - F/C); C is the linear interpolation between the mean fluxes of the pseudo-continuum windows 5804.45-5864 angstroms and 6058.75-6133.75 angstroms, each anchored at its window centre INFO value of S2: -1.4 angstroms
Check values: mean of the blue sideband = 5.54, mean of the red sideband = 5.77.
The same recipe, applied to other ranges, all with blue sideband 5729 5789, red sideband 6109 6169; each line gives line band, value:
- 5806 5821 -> -2.4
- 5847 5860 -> -0.2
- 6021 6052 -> 0.1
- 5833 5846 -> -0.7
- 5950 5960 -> -1.3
